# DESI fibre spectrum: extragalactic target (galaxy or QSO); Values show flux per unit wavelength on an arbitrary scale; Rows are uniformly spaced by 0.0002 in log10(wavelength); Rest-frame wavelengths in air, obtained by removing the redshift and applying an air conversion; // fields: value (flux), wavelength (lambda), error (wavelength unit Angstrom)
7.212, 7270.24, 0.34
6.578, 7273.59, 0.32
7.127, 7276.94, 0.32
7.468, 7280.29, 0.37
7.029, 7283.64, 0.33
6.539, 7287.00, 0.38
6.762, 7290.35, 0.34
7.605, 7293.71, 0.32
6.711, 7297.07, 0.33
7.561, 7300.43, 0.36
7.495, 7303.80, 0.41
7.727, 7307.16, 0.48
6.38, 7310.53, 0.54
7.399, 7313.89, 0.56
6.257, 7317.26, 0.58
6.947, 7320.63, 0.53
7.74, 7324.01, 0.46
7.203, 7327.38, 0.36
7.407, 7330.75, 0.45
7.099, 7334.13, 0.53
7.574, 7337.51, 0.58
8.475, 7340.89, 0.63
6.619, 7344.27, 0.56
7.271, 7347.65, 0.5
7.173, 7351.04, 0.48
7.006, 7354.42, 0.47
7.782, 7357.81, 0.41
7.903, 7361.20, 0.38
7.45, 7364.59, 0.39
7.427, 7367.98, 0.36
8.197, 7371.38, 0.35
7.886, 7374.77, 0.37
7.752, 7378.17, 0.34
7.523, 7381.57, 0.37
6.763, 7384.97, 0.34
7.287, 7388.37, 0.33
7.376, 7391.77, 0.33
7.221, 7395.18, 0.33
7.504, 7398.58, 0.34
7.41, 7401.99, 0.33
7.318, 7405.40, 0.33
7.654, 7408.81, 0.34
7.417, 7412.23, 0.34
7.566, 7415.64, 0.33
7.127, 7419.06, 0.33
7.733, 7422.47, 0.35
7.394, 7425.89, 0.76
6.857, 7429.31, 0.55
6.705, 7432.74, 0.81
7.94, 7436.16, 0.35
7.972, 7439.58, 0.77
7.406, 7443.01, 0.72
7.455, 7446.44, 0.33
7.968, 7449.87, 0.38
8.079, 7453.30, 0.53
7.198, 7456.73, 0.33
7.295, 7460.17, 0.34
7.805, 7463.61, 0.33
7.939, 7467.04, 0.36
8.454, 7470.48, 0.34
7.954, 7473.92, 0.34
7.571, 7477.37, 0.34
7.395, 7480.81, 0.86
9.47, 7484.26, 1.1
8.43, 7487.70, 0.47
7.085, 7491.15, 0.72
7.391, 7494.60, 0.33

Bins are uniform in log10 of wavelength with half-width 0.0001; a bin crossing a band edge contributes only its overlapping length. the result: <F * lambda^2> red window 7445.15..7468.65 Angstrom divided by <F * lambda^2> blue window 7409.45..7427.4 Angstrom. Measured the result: 1.04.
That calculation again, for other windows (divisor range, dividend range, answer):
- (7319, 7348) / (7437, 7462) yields 1.07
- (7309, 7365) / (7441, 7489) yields 1.12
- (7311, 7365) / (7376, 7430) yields 1.03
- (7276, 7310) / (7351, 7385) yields 1.08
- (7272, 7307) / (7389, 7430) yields 1.07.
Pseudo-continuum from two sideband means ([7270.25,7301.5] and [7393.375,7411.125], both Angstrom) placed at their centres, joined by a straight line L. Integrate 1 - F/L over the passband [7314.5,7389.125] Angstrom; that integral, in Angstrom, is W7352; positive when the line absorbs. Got -1.47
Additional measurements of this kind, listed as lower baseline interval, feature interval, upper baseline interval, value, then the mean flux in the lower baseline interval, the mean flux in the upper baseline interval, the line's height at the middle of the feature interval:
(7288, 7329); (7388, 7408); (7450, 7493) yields 0.5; 7.14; 7.89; 7.55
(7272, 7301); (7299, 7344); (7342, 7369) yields -0.7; 7.03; 7.35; 7.19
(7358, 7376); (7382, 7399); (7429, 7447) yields 0.9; 7.77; 7.43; 7.66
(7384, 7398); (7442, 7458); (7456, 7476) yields 0.1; 7.21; 7.8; 7.67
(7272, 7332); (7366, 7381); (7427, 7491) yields -0.8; 7.11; 7.75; 7.4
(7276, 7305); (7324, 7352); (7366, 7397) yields -0.2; 7.14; 7.49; 7.32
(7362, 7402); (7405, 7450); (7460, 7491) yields 1.7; 7.5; 8.02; 7.75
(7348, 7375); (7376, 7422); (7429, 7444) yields 0.6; 7.57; 7.42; 7.5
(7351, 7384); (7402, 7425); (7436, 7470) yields 0.6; 7.61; 7.72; 7.67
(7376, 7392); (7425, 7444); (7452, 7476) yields 0.7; 7.35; 7.81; 7.64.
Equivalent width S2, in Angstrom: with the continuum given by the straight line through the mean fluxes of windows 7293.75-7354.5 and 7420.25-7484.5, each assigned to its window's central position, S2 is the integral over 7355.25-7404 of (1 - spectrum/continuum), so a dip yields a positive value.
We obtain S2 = -0.6 Angstrom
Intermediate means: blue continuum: 7.24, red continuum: 7.67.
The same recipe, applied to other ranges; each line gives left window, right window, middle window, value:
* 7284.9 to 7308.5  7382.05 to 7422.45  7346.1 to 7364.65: -0.4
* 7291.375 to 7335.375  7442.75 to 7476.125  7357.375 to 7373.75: -0.8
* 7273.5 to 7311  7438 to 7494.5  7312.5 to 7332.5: 0.3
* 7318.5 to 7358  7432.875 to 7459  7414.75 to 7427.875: 0.2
